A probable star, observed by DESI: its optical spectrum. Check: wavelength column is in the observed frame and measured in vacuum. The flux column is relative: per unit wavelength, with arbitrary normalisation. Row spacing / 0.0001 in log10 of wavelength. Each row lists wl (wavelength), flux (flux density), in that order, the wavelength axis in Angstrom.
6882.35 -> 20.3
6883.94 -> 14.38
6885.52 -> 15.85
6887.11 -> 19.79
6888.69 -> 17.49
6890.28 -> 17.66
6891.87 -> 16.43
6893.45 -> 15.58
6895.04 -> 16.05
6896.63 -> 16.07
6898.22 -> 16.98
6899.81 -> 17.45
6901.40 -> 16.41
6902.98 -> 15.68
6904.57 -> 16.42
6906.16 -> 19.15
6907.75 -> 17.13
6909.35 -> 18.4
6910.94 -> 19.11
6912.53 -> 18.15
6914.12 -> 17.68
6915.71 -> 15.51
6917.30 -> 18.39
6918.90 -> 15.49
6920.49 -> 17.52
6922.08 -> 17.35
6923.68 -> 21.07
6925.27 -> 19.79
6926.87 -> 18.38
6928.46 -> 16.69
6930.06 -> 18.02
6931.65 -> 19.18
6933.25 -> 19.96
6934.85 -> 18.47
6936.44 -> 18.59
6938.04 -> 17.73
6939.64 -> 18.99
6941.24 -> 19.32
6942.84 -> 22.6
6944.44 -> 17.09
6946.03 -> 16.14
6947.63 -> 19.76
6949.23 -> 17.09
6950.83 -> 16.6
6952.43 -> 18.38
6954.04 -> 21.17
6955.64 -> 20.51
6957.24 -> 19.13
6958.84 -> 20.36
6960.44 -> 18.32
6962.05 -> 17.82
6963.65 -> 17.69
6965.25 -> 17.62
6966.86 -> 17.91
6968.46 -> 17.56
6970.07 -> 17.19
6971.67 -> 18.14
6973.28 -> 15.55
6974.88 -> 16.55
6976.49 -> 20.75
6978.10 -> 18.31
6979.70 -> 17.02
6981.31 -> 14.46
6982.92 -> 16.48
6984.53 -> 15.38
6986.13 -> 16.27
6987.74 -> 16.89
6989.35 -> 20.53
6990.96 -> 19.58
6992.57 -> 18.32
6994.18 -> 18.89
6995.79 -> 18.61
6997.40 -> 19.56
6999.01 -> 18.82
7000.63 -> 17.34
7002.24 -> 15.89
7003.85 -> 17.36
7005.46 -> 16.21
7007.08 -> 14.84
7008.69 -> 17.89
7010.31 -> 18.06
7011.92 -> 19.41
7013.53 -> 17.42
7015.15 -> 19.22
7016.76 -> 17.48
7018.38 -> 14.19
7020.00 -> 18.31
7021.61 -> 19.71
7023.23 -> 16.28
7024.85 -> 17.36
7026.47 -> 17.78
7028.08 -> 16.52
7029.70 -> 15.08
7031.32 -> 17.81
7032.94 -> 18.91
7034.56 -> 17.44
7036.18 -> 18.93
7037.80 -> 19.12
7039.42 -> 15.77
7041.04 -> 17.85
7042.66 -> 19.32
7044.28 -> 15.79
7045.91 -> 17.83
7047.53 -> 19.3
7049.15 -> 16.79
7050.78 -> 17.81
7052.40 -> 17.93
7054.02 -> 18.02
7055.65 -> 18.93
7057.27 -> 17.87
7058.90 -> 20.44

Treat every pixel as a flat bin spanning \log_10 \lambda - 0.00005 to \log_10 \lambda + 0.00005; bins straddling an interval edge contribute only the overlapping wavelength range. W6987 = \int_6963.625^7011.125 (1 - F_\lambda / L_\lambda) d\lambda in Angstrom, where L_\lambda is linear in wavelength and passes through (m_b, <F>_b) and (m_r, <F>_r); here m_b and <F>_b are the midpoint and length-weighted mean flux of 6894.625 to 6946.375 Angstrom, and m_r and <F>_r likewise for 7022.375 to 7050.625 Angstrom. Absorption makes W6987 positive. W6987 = 0.5 Angstrom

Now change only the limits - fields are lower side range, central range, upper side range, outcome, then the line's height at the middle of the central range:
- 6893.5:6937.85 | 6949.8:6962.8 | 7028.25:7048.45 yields -1.0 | 17.7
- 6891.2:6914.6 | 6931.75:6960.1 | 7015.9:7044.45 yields -2.8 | 17.2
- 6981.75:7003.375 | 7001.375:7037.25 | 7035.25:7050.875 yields 0.9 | 17.8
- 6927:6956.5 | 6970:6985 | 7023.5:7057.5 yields 1.1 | 18.3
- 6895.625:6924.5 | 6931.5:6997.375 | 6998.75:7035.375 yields -3.2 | 17.4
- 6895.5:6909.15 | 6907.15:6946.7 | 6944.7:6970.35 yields -1.6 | 17.6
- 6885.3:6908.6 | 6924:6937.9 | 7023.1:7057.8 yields -1.2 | 17.1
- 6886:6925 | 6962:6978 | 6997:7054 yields -0.2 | 17.5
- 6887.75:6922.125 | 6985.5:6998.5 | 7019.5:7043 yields -0.8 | 17.5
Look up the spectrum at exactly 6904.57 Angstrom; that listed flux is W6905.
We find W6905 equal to 16.42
